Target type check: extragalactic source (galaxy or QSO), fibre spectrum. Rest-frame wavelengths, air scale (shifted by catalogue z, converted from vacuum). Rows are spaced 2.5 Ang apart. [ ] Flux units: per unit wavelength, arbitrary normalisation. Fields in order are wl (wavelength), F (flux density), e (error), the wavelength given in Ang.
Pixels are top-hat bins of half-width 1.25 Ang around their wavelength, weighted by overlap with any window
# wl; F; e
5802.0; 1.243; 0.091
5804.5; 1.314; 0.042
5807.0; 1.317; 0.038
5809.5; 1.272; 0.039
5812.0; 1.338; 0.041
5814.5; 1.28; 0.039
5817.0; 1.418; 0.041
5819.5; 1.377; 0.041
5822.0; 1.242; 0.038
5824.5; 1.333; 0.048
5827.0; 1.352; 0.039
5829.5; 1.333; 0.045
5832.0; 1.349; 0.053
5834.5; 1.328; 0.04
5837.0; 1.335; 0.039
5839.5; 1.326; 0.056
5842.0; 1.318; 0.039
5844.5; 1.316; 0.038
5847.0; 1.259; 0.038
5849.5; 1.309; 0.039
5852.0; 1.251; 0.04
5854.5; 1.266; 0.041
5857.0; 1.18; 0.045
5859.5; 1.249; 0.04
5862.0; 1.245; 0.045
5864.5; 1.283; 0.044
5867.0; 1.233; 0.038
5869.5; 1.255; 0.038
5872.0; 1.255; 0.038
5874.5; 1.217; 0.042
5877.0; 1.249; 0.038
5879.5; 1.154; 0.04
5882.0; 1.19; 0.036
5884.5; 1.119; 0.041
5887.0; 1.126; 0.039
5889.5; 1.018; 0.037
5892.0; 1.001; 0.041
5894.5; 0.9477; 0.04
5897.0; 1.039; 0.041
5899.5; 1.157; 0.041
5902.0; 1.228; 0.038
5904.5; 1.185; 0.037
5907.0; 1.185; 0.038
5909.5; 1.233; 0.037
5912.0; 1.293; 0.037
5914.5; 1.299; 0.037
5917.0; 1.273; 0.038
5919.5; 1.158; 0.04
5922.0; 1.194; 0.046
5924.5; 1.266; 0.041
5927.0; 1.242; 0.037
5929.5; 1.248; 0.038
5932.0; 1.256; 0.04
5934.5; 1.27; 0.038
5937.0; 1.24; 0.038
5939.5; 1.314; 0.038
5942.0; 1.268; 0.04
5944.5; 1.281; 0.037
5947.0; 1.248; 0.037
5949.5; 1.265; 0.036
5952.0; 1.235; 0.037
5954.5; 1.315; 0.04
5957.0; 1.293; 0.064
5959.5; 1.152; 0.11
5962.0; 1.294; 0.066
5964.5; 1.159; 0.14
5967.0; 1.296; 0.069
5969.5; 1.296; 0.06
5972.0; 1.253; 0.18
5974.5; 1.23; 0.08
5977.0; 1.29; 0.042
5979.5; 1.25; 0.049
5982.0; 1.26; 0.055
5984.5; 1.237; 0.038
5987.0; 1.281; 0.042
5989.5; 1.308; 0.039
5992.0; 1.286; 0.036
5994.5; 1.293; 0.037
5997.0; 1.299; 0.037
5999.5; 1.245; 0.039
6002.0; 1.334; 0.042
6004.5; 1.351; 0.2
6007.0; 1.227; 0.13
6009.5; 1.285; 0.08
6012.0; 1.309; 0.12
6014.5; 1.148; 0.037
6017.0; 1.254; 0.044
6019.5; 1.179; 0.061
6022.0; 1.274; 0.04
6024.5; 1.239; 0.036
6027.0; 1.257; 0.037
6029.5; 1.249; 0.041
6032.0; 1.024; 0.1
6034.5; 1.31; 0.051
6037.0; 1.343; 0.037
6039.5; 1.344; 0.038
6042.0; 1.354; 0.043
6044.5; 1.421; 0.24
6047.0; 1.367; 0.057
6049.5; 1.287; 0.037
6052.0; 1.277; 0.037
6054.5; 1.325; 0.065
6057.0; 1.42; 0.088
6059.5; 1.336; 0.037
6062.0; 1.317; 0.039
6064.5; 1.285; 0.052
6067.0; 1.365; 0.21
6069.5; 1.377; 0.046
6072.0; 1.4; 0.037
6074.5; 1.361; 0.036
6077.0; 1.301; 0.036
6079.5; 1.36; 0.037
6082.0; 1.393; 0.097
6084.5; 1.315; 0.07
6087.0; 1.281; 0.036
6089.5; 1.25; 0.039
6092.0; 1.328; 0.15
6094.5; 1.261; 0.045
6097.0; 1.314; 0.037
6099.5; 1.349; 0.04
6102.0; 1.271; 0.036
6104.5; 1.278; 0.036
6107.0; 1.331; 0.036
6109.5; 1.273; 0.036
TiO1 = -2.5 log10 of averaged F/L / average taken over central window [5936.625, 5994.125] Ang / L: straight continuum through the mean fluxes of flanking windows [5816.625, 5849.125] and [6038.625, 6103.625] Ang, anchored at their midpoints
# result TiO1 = 0.06 mag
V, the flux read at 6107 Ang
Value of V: 1.331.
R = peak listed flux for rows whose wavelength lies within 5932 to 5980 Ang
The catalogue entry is 1.315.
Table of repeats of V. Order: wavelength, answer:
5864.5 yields 1.283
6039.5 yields 1.344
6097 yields 1.314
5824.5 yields 1.333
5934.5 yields 1.27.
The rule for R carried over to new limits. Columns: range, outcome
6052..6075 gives 1.42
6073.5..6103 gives 1.393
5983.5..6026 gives 1.351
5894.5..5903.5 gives 1.228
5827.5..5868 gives 1.349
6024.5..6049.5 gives 1.421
